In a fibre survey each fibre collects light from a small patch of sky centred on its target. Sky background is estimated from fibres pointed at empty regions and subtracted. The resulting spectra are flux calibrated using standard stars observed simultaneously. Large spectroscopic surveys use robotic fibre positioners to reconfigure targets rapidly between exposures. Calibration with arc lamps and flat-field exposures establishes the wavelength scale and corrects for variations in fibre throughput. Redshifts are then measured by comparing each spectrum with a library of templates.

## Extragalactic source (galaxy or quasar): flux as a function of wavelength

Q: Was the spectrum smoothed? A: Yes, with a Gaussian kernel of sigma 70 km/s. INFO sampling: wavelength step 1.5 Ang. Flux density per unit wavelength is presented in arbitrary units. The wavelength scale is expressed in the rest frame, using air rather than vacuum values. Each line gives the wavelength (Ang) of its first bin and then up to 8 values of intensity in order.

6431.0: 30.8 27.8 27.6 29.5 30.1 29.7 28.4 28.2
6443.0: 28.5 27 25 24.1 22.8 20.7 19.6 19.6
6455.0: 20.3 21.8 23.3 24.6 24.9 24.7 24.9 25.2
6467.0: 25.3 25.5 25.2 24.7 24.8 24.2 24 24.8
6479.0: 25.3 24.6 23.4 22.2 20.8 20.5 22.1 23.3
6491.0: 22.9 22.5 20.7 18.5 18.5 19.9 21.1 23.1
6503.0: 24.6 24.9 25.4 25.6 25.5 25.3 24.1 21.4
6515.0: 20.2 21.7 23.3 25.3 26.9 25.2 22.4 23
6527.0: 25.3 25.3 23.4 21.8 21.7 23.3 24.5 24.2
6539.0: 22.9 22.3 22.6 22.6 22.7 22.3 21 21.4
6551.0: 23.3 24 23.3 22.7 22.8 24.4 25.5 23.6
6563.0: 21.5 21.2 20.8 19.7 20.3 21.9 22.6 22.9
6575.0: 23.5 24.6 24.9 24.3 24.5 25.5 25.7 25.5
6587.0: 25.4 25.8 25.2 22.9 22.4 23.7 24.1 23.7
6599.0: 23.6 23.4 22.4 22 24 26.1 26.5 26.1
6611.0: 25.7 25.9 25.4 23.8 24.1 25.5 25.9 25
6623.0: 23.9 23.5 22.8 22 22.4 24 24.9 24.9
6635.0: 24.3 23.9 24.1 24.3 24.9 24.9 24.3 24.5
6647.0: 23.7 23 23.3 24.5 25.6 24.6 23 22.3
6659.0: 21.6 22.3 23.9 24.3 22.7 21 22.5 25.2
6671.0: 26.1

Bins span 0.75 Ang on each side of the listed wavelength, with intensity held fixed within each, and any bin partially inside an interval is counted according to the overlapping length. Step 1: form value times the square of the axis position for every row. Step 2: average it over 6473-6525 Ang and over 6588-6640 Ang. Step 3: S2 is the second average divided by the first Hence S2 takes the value 1.1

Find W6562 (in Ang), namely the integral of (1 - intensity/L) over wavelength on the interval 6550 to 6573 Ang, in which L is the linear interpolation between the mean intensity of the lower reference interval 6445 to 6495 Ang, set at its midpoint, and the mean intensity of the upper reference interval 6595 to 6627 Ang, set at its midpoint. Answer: 1.5 Ang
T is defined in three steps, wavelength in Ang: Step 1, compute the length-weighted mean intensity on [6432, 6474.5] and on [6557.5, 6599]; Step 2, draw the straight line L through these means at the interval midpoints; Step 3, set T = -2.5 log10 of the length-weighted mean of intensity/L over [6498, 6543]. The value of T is 0.03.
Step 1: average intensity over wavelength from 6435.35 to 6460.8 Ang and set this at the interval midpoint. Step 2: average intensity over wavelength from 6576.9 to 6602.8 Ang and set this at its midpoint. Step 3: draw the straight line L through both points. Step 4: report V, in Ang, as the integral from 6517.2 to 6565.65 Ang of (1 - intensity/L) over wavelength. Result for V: 2.34 Ang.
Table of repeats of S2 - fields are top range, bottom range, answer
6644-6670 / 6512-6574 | 1.06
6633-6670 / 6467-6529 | 1.06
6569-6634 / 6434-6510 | 1.05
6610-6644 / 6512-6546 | 1.08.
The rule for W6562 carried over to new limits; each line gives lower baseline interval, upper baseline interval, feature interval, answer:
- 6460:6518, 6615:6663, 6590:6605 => 0.3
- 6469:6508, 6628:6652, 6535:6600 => 0.7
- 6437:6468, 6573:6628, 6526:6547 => 1.1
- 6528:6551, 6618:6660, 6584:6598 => -0.6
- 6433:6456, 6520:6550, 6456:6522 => 2.4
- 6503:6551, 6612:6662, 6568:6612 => -0.6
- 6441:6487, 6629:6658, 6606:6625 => -0.9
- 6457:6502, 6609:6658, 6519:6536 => -0.3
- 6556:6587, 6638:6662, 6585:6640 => -1.7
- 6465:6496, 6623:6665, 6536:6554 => 0.6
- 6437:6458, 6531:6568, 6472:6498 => 1.4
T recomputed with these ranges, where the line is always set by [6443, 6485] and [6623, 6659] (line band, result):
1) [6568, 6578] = 0.052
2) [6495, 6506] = 0.094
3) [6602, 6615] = -0.052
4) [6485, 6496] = 0.111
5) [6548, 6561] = 0.025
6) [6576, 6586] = -0.051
